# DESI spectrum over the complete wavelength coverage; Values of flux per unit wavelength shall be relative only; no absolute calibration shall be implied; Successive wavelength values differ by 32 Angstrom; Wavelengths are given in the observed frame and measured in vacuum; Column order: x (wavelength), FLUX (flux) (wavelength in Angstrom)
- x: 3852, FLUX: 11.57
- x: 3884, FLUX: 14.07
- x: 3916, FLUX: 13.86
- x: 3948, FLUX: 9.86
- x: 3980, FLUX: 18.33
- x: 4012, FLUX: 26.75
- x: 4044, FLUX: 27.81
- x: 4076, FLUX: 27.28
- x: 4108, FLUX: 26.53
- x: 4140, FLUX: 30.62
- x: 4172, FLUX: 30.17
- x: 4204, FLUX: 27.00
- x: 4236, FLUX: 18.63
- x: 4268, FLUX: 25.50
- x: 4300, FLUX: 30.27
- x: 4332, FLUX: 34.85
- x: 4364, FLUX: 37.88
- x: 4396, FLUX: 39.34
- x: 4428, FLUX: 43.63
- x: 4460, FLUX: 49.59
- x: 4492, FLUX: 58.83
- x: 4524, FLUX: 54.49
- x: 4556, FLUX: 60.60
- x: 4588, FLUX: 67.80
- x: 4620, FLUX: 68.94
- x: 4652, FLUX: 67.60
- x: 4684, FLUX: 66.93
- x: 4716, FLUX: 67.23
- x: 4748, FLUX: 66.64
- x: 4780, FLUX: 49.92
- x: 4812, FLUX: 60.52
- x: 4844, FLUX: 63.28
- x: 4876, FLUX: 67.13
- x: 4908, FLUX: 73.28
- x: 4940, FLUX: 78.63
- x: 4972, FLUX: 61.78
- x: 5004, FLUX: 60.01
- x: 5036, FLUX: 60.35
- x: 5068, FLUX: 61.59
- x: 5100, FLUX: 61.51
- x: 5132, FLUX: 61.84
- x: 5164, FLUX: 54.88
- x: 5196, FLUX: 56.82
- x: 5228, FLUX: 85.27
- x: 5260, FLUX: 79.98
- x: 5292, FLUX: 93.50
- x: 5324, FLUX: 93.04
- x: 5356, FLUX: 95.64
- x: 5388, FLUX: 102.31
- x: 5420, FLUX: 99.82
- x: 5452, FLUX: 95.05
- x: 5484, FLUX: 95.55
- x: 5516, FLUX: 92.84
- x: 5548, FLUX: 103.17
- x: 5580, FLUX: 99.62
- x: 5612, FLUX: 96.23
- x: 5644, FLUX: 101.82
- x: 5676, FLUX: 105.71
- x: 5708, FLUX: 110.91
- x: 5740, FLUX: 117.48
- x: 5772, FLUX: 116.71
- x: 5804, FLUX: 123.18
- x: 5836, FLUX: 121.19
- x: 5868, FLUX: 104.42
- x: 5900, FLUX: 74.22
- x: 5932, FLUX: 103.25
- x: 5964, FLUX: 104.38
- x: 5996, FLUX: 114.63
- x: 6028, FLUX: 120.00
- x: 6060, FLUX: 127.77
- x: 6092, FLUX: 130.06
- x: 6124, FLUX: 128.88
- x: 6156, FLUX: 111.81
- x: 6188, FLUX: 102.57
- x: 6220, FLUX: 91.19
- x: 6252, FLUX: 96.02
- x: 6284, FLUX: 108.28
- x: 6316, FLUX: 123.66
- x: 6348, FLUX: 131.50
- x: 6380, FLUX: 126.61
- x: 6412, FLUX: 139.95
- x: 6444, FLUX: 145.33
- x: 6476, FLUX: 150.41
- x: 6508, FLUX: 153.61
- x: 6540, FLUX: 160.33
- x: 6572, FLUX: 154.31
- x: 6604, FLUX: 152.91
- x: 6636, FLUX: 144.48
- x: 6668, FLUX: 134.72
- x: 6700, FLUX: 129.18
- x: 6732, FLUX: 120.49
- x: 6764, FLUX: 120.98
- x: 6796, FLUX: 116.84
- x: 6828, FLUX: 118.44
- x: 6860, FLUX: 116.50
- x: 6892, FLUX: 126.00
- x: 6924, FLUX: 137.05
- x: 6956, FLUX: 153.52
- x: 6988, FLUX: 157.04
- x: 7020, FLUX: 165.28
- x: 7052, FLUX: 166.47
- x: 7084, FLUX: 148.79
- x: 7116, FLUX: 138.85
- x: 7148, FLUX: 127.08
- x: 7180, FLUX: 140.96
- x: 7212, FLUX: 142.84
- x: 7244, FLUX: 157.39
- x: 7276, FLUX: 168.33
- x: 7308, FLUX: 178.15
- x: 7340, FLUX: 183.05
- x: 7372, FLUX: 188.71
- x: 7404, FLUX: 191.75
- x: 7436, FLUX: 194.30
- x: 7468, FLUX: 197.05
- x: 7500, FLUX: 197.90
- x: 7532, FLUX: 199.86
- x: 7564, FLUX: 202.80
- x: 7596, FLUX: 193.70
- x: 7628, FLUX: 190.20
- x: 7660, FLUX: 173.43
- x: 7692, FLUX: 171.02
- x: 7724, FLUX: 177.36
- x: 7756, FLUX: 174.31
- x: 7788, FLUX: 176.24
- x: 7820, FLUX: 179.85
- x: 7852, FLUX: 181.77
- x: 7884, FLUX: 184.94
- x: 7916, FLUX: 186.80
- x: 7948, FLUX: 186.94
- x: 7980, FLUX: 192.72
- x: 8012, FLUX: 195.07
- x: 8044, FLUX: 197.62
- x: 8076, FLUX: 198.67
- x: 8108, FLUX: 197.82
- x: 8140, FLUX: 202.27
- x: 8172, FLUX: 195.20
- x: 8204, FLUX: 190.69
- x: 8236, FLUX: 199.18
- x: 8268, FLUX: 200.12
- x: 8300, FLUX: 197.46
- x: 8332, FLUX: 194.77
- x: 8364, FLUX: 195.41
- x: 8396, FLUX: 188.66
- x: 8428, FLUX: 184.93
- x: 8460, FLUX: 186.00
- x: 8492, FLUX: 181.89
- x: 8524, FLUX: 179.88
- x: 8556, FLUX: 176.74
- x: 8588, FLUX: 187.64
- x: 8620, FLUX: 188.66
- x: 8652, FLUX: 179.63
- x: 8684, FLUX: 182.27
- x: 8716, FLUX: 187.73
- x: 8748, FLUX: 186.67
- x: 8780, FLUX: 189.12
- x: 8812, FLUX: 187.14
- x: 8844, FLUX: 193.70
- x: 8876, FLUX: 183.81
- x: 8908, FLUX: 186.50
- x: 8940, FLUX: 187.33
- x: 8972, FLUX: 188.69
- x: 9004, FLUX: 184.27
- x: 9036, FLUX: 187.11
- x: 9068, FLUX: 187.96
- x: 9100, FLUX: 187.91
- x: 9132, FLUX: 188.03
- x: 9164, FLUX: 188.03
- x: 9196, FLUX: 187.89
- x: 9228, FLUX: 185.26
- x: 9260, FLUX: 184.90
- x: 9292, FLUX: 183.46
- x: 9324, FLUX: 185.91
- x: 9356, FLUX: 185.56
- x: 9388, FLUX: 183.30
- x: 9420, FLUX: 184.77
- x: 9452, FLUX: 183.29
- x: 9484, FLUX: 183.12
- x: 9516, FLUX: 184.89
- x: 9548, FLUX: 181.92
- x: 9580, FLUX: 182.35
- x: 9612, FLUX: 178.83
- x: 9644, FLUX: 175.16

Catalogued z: 0.000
